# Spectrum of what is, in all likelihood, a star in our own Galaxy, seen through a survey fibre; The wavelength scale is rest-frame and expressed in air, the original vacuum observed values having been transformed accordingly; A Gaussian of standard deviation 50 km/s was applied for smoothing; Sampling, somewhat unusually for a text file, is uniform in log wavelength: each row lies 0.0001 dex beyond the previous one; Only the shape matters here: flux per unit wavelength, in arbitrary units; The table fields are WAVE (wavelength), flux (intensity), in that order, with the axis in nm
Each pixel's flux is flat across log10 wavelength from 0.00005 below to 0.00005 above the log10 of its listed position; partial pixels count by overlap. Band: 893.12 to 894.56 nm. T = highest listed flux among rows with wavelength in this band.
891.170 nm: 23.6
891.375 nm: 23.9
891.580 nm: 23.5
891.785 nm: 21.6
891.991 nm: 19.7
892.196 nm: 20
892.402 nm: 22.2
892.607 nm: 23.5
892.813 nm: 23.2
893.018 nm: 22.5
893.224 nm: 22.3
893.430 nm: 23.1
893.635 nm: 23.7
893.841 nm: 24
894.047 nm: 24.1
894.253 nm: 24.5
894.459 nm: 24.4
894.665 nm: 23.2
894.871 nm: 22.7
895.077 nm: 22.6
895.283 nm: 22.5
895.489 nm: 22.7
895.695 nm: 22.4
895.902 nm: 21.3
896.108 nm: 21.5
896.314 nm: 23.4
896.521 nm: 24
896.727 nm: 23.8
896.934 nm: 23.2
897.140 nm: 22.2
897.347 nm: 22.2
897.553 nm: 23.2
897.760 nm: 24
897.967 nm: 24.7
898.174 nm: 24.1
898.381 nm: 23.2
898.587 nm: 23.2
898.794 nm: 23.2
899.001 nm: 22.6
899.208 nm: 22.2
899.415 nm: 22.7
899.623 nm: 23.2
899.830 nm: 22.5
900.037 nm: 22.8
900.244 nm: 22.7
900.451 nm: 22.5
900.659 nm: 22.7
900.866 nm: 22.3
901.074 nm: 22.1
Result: 24.5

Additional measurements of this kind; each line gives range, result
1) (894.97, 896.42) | 23.4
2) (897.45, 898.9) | 24.7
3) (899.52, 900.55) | 23.2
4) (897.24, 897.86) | 24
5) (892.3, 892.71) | 23.5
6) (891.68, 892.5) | 22.2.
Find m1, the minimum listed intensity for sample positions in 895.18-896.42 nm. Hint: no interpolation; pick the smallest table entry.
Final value 21.3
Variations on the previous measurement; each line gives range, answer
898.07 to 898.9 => 23.2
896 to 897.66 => 21.5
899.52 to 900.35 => 22.5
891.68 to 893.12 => 19.7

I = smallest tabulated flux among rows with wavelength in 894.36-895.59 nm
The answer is 22.5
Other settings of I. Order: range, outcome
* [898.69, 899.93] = 22.2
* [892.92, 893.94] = 22.3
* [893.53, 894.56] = 23.7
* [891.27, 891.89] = 21.6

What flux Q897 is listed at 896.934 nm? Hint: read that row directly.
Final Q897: 23.2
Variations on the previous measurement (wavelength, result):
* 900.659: 22.7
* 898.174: 24.1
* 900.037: 22.8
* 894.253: 24.5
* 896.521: 24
